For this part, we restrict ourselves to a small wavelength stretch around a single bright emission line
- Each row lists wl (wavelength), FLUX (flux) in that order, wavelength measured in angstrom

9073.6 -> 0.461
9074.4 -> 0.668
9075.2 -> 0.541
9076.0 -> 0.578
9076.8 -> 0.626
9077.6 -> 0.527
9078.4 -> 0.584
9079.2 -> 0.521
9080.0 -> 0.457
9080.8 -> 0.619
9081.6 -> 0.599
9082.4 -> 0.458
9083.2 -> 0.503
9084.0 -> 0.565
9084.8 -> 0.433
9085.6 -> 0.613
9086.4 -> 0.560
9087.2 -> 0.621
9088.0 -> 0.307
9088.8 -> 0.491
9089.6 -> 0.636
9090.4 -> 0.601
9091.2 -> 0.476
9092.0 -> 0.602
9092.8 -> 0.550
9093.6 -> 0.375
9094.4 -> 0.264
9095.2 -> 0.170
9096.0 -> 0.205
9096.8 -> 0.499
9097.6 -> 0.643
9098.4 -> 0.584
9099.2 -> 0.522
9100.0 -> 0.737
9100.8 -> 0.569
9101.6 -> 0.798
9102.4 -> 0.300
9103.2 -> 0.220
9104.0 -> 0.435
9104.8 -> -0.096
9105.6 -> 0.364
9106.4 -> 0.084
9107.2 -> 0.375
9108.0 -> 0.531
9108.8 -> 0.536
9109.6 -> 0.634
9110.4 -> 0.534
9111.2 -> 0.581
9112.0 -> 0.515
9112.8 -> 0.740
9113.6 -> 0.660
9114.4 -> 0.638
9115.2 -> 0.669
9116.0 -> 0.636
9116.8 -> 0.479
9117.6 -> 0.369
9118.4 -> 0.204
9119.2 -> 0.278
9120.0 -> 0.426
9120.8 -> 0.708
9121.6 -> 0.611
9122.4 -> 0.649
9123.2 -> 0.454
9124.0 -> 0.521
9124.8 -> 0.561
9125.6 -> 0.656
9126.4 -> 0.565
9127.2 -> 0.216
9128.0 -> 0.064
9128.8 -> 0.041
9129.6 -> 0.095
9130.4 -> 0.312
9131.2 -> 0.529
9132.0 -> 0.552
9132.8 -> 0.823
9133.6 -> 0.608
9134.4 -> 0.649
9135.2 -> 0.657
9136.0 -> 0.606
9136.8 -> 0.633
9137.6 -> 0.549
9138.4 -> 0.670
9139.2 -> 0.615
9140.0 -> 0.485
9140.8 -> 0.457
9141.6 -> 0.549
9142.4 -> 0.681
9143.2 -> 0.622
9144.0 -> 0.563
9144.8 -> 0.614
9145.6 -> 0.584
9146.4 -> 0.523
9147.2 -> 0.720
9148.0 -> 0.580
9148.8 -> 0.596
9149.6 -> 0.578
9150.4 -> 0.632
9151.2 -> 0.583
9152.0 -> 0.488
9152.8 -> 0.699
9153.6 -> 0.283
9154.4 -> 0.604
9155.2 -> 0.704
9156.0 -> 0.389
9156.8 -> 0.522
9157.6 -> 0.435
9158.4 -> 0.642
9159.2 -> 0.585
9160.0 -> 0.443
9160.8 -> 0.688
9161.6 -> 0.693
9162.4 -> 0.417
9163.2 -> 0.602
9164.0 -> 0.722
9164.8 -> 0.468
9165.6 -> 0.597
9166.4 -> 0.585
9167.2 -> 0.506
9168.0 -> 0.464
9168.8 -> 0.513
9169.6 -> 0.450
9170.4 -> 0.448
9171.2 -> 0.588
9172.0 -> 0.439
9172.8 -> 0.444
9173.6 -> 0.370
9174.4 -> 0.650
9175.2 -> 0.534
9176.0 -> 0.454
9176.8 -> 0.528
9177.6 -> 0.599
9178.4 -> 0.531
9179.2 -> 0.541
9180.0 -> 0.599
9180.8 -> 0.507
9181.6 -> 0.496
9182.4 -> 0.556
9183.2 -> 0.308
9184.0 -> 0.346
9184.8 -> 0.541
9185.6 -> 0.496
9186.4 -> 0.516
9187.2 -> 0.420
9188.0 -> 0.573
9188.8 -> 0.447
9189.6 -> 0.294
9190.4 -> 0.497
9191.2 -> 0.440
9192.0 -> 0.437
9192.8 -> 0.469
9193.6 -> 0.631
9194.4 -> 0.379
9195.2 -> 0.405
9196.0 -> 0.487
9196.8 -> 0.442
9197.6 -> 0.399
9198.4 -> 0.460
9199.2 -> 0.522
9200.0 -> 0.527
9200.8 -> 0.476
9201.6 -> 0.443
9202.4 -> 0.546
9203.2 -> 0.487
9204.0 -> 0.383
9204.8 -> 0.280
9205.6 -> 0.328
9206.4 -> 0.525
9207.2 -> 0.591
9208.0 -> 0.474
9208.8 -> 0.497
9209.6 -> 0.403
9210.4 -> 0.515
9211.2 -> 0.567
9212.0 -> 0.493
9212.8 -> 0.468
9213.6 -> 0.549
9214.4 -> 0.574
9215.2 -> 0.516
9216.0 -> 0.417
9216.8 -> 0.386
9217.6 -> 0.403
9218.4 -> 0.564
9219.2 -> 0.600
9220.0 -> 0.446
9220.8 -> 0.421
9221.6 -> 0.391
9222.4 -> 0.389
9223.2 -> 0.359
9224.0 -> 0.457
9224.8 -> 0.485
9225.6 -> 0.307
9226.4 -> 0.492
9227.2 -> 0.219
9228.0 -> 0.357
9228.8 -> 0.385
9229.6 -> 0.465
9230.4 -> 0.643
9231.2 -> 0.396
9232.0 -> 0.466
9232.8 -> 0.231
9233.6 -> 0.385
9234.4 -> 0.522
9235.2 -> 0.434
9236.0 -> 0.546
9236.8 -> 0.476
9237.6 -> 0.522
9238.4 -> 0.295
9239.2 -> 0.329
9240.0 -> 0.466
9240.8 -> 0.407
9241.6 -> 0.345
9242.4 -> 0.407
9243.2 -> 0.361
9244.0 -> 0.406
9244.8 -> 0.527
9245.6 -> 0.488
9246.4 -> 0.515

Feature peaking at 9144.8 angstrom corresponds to Mg II 2798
